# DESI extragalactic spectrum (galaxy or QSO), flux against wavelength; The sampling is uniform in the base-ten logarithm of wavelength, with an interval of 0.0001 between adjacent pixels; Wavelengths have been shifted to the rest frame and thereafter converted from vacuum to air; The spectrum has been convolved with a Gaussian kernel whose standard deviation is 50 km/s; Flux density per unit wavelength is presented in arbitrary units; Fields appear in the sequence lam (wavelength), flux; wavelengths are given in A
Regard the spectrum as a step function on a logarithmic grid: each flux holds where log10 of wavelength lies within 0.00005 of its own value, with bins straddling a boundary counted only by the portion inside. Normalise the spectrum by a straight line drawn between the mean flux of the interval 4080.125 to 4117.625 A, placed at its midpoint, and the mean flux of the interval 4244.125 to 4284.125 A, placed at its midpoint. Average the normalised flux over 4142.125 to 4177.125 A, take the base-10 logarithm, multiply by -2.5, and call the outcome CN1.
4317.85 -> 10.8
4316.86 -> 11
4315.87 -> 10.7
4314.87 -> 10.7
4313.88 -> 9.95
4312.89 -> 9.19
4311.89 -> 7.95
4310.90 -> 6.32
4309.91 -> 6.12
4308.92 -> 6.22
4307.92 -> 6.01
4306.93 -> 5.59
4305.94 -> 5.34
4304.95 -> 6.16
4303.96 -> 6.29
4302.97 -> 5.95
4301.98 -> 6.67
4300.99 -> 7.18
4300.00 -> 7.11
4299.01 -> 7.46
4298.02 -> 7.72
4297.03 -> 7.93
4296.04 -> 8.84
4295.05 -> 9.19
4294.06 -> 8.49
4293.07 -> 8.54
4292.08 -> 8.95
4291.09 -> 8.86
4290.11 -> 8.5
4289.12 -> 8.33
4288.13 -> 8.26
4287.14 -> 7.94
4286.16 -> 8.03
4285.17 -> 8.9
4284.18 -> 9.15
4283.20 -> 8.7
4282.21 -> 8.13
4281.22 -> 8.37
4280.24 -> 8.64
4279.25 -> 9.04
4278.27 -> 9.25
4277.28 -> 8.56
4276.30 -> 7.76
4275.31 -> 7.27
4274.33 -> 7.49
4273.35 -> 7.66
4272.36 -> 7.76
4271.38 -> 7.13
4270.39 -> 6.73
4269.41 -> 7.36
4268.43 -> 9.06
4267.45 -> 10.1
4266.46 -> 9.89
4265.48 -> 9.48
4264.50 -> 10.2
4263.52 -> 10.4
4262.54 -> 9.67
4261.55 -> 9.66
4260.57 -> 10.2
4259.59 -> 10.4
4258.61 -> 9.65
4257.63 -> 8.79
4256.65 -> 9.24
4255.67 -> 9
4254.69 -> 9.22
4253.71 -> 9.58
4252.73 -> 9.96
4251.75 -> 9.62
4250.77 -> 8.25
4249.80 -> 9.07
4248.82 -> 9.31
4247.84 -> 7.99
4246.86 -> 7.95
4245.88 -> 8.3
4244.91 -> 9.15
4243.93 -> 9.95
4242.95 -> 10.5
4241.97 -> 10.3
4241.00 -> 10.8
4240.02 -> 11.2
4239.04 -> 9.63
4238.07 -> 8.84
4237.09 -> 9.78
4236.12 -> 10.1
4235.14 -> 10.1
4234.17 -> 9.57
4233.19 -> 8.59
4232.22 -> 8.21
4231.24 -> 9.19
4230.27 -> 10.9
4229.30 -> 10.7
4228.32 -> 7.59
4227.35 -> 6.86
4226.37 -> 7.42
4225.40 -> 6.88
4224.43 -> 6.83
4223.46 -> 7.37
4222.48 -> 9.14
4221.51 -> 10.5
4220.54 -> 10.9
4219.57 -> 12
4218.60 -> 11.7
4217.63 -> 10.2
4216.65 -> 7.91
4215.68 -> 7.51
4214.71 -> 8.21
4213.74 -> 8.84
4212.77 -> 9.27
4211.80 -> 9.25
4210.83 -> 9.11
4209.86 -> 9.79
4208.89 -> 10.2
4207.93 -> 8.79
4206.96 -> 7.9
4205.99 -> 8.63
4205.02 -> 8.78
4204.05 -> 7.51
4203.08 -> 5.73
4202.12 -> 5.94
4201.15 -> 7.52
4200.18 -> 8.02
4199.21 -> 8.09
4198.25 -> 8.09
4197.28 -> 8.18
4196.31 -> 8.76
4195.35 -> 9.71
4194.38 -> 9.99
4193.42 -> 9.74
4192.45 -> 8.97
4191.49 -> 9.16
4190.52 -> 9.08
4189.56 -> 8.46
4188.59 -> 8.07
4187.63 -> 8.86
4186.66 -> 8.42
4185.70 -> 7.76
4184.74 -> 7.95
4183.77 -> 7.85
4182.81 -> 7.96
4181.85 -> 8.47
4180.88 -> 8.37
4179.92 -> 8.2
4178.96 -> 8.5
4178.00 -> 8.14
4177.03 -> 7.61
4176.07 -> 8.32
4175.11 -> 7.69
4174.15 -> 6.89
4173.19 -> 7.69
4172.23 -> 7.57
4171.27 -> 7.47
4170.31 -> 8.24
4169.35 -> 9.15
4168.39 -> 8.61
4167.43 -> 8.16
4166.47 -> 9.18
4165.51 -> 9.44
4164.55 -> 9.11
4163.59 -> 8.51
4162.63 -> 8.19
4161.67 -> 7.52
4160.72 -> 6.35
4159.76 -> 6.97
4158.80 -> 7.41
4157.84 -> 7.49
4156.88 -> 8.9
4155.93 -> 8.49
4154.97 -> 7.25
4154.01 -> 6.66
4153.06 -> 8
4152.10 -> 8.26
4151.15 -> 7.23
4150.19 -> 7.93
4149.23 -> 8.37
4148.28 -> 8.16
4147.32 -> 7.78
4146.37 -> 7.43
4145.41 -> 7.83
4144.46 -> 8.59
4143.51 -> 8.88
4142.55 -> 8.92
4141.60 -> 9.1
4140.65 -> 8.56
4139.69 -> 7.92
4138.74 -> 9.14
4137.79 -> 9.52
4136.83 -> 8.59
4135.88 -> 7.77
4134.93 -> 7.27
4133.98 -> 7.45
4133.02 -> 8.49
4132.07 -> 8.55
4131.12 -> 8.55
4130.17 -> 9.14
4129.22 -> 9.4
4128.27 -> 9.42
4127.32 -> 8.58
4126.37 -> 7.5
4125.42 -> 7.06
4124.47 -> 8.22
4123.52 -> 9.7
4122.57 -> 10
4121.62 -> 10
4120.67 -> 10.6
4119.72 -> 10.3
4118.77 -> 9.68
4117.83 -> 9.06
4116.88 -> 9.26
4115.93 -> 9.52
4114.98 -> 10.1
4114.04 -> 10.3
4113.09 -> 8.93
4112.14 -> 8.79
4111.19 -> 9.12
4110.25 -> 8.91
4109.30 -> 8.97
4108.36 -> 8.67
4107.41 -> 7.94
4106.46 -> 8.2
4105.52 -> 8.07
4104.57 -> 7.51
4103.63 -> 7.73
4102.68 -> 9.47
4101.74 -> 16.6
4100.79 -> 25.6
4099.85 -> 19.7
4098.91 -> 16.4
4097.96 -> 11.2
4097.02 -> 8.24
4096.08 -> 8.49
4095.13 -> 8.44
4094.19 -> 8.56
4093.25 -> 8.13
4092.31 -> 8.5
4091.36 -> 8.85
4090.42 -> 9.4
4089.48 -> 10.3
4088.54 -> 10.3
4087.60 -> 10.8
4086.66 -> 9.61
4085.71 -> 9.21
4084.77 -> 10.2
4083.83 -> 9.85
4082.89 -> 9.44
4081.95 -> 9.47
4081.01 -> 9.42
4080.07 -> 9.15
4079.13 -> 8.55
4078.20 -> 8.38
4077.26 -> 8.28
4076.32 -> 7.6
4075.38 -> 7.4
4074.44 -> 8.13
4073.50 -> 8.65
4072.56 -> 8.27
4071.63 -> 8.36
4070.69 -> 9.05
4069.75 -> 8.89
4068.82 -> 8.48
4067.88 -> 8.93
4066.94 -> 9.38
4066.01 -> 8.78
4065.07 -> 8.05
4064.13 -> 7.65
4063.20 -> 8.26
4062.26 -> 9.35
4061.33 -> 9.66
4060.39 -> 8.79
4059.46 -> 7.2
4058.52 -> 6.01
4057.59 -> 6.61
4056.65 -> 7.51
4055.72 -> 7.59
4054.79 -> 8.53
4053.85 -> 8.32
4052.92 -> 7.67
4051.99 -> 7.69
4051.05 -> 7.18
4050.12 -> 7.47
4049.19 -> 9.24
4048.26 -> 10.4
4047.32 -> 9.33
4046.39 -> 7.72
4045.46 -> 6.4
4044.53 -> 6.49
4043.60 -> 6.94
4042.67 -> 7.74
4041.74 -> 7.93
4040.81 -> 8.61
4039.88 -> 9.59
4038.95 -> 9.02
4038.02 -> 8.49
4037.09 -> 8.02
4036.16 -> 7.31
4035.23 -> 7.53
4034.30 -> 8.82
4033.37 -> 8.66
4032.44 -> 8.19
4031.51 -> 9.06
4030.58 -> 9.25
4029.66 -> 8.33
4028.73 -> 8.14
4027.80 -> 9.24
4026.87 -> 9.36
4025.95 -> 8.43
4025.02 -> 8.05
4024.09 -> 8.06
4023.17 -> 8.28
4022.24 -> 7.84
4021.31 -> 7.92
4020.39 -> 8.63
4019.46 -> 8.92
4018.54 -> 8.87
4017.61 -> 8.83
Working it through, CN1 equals 0.208 mag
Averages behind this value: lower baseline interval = 10.2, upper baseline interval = 8.86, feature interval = 8.01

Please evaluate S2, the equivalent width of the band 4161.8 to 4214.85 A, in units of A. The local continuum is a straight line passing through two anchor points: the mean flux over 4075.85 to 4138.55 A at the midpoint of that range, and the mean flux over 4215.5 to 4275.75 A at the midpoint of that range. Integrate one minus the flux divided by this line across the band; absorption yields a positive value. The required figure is 5.4 A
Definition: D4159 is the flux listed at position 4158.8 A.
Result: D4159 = 7.41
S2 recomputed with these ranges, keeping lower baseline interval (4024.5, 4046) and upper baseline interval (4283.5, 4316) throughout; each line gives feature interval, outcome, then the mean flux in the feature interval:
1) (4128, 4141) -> -0.75 A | 8.54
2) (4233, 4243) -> -2.60 A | 9.96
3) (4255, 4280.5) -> -3.26 A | 8.86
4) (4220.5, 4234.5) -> -1.25 A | 8.63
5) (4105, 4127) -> -2.63 A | 9.07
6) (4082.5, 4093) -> -1.92 A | 9.64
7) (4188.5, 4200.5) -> -1.28 A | 8.83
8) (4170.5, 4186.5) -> 0.17 A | 7.92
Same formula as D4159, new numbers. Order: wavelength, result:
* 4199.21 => 8.09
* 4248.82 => 9.31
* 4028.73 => 8.14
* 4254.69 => 9.22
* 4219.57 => 12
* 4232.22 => 8.21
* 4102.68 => 9.47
